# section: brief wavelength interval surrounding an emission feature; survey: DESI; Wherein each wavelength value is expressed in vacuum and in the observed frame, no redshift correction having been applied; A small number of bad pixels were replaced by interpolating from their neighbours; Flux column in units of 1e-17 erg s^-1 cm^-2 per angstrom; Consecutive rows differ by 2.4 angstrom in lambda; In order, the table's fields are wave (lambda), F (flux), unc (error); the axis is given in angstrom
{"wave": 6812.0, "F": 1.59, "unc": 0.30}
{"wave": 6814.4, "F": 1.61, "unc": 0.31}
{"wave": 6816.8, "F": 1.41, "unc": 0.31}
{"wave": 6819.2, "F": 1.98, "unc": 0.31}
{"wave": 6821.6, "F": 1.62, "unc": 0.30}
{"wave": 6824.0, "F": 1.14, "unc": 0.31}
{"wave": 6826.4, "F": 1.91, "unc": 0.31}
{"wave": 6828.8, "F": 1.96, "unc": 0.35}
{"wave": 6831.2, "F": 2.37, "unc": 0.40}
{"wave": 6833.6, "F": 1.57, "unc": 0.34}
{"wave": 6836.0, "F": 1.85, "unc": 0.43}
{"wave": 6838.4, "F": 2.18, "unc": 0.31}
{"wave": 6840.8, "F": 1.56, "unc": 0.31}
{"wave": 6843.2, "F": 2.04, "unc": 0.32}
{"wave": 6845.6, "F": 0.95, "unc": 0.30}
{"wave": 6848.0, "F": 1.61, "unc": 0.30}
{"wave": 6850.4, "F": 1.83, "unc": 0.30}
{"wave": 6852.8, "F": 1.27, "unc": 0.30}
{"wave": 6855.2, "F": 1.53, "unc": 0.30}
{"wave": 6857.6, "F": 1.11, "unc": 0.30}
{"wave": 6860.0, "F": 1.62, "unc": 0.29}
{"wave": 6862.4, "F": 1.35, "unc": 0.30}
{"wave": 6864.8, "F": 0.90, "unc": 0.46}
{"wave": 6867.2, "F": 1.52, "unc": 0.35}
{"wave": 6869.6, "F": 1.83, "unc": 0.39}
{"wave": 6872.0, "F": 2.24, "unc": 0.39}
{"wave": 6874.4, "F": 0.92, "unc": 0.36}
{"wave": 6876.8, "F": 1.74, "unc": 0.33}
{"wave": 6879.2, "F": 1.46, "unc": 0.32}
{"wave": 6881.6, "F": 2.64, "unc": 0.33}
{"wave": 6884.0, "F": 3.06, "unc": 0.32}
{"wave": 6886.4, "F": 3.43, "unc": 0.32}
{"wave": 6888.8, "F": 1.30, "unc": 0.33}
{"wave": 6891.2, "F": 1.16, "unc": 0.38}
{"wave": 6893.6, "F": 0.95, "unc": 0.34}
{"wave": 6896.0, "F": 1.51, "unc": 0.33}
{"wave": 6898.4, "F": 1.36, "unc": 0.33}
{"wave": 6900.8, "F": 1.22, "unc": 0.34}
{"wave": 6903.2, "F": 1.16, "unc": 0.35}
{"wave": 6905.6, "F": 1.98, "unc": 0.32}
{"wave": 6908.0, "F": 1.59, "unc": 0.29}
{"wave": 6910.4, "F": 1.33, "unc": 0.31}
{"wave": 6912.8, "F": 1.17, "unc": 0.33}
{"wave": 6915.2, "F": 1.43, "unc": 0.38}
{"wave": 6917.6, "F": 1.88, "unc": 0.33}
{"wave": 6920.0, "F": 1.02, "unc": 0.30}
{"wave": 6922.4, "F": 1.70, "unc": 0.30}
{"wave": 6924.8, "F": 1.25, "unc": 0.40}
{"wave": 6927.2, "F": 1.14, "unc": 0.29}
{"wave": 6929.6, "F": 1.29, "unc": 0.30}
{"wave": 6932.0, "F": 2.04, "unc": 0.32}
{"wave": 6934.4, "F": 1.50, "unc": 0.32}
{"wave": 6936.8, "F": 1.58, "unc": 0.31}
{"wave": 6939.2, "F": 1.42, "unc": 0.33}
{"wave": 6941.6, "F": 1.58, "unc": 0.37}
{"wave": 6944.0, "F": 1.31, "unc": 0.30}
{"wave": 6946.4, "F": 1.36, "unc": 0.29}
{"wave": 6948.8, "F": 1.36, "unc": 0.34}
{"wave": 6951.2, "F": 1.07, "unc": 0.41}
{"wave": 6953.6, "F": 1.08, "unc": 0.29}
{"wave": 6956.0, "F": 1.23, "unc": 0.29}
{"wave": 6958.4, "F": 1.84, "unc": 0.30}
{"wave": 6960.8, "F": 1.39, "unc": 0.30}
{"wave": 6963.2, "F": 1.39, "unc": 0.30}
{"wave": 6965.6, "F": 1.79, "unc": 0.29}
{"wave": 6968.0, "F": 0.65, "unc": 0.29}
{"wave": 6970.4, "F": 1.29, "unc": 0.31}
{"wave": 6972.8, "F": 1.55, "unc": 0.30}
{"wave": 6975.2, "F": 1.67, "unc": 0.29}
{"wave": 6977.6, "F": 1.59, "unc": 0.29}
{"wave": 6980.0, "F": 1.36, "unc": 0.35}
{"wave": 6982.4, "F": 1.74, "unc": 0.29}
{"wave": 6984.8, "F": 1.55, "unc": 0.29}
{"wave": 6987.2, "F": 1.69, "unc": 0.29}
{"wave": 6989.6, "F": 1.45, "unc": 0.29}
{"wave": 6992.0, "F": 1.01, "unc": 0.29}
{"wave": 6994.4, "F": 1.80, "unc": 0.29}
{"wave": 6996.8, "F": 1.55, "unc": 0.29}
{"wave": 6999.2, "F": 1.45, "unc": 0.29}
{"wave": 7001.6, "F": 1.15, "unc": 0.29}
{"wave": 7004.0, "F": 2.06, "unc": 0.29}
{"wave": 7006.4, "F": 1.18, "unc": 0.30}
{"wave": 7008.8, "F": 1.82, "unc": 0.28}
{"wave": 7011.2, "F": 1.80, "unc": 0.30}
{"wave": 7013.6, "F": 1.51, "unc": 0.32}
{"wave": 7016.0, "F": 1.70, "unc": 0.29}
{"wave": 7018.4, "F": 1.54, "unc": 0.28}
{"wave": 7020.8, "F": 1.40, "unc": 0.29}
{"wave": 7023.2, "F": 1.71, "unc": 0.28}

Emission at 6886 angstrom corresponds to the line H-beta 4861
